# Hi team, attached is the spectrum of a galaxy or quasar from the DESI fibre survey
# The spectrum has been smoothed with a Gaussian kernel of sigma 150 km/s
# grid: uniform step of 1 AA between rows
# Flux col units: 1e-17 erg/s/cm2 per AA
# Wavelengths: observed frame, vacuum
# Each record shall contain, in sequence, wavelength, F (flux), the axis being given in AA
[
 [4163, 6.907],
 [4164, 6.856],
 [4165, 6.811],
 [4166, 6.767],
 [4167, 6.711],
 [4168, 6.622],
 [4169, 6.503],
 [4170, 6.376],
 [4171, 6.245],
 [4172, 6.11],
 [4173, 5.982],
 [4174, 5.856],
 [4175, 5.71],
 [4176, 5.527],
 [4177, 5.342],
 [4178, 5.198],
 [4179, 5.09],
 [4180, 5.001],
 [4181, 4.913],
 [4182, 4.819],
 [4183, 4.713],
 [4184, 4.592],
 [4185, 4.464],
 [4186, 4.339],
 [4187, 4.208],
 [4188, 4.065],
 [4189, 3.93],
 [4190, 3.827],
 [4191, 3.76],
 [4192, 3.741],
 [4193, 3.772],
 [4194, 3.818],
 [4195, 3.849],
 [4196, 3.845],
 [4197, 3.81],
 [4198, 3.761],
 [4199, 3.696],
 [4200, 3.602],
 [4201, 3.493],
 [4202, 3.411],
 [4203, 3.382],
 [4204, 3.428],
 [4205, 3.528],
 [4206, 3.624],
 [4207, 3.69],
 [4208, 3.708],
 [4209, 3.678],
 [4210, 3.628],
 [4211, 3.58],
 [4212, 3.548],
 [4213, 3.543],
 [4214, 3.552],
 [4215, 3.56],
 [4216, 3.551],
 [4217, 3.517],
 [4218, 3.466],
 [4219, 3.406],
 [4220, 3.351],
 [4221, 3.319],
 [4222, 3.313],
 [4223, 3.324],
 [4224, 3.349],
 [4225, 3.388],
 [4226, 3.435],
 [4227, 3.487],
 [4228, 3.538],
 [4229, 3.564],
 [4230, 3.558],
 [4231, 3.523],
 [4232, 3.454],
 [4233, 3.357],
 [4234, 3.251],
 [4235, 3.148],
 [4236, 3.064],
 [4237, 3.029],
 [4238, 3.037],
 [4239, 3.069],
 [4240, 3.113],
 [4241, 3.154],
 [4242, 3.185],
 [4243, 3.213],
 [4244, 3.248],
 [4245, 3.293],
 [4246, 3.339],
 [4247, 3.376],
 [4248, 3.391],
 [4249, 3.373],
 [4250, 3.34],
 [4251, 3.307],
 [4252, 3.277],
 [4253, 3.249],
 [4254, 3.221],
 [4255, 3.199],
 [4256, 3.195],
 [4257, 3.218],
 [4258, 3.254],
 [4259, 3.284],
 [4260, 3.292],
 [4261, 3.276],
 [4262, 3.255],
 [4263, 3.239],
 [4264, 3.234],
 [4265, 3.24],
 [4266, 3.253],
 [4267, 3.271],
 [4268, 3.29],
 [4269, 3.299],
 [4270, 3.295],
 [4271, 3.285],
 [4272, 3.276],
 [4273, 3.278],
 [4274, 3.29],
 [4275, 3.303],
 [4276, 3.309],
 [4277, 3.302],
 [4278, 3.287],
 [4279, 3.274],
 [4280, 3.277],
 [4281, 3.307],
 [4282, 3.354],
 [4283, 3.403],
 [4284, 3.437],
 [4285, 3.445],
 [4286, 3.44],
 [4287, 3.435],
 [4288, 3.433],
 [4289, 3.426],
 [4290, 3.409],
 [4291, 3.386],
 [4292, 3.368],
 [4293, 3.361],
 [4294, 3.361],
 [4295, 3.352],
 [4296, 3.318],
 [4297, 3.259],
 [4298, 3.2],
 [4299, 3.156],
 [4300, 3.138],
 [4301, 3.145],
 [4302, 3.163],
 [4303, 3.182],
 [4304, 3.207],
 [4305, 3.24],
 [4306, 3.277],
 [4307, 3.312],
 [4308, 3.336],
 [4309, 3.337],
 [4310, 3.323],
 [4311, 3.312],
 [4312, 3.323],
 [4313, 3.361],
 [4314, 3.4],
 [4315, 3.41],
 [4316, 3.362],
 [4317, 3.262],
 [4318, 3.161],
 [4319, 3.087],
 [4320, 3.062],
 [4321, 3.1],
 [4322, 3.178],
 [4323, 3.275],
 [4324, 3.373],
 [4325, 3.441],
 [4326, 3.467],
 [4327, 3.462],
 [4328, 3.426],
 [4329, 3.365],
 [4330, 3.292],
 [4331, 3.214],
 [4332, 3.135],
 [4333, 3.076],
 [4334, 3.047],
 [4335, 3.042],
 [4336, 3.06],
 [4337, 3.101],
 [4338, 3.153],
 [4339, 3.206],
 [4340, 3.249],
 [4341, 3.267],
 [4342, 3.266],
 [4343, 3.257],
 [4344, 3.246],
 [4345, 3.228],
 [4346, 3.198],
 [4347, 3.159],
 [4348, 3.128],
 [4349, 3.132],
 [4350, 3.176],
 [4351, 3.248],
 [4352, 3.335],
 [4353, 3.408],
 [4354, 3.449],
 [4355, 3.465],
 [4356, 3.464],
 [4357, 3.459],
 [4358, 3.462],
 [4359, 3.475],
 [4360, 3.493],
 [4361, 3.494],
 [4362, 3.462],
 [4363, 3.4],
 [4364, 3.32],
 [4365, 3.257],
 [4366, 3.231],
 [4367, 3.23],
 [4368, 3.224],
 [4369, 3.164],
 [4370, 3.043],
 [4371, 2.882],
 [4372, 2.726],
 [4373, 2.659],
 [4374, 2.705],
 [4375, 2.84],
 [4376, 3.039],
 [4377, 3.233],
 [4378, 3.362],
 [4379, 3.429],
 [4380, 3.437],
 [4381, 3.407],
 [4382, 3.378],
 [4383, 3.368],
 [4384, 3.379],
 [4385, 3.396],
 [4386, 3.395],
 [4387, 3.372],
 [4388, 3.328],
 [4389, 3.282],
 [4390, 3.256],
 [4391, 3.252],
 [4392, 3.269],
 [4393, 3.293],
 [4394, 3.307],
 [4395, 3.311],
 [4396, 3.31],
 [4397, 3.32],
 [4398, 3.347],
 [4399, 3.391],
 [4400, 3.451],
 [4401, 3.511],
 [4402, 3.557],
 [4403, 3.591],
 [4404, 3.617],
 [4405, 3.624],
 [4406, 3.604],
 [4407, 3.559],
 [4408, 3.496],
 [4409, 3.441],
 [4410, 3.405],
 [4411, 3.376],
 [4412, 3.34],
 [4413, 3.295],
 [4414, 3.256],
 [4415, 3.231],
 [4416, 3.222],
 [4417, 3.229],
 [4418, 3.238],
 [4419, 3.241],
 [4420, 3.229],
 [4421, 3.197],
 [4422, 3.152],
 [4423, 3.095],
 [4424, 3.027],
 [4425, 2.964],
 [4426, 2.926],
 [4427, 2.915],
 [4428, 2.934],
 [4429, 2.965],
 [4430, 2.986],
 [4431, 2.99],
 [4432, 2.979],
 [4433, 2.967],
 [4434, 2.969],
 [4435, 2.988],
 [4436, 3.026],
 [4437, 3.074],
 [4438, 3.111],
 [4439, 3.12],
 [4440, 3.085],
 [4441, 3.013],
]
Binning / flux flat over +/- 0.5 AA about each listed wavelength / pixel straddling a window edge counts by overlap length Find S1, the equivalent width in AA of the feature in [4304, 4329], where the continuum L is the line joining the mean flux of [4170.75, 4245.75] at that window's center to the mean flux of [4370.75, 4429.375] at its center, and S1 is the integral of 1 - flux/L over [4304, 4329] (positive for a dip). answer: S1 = 1.6 AA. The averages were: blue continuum 3.87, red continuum 3.26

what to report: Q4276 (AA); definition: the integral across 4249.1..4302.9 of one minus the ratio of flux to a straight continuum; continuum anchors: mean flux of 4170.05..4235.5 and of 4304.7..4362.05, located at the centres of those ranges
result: 4.5 AA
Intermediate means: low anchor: 4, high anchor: 3.28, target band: 3.3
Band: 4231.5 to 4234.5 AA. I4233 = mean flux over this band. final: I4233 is 3.35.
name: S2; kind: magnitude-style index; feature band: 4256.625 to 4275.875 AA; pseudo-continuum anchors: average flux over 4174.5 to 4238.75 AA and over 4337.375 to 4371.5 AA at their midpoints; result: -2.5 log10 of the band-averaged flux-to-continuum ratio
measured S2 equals 0.10 mag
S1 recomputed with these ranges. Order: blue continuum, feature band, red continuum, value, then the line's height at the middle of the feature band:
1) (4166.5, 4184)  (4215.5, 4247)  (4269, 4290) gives 7.8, 4.41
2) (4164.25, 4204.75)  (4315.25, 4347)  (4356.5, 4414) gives 4.1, 3.71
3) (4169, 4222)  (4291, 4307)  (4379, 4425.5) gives 2.2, 3.77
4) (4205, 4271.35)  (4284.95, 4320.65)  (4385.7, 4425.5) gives 0.5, 3.34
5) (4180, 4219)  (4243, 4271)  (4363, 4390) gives 2.7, 3.63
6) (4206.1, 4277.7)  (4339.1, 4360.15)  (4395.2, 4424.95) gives 0.3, 3.35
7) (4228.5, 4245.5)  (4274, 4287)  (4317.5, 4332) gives -0.3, 3.26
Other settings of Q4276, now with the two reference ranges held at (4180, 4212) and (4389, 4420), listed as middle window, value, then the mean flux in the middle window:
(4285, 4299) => 1.15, 3.36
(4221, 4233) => 1.21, 3.44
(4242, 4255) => 1.65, 3.29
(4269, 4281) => 1.34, 3.29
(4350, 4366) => 0.42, 3.4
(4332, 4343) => 1.22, 3.15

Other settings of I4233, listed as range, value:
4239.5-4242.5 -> 3.15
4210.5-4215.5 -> 3.56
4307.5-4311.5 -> 3.33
